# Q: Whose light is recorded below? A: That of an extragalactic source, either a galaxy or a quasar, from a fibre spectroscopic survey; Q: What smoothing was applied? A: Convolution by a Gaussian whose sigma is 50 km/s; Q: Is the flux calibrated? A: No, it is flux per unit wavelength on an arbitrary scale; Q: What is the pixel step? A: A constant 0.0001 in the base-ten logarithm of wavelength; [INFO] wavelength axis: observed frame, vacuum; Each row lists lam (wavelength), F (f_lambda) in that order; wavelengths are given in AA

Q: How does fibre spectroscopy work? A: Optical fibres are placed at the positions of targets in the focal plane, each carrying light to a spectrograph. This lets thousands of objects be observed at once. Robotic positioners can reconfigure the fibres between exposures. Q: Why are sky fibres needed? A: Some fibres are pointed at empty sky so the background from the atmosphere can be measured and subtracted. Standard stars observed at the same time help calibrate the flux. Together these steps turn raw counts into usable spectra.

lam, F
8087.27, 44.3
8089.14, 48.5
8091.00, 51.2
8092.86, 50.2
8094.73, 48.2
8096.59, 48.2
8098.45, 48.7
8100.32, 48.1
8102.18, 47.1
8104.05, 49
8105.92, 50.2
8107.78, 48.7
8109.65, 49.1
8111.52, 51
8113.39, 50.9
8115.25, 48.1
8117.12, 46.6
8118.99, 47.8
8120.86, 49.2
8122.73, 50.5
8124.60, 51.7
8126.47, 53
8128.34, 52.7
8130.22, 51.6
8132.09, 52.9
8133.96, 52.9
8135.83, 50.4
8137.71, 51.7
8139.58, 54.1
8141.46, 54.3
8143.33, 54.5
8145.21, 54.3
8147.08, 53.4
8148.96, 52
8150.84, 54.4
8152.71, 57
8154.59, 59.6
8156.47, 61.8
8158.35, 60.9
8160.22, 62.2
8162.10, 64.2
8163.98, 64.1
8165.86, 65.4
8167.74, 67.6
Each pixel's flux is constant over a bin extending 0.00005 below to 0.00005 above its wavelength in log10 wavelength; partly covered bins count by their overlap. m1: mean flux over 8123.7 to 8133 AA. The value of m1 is 52.4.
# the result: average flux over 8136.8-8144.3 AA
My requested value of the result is 53.6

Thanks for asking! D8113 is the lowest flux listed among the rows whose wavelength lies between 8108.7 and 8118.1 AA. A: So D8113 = 46.6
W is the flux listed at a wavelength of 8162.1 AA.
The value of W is 64.2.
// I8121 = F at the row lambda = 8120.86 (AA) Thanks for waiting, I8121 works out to 49.2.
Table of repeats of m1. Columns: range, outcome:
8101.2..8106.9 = 48.8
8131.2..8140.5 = 52.4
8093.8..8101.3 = 48.3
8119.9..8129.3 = 51.4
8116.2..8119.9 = 47.2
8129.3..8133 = 52.3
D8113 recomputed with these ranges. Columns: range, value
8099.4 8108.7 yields 47.1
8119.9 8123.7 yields 49.2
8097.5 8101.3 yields 48.1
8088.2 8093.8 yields 48.5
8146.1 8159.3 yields 52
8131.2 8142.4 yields 50.4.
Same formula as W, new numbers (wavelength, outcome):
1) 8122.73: 50.5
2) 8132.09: 52.9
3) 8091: 51.2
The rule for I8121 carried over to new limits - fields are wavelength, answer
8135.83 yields 50.4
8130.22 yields 51.6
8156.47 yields 61.8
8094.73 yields 48.2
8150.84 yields 54.4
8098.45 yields 48.7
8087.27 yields 44.3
